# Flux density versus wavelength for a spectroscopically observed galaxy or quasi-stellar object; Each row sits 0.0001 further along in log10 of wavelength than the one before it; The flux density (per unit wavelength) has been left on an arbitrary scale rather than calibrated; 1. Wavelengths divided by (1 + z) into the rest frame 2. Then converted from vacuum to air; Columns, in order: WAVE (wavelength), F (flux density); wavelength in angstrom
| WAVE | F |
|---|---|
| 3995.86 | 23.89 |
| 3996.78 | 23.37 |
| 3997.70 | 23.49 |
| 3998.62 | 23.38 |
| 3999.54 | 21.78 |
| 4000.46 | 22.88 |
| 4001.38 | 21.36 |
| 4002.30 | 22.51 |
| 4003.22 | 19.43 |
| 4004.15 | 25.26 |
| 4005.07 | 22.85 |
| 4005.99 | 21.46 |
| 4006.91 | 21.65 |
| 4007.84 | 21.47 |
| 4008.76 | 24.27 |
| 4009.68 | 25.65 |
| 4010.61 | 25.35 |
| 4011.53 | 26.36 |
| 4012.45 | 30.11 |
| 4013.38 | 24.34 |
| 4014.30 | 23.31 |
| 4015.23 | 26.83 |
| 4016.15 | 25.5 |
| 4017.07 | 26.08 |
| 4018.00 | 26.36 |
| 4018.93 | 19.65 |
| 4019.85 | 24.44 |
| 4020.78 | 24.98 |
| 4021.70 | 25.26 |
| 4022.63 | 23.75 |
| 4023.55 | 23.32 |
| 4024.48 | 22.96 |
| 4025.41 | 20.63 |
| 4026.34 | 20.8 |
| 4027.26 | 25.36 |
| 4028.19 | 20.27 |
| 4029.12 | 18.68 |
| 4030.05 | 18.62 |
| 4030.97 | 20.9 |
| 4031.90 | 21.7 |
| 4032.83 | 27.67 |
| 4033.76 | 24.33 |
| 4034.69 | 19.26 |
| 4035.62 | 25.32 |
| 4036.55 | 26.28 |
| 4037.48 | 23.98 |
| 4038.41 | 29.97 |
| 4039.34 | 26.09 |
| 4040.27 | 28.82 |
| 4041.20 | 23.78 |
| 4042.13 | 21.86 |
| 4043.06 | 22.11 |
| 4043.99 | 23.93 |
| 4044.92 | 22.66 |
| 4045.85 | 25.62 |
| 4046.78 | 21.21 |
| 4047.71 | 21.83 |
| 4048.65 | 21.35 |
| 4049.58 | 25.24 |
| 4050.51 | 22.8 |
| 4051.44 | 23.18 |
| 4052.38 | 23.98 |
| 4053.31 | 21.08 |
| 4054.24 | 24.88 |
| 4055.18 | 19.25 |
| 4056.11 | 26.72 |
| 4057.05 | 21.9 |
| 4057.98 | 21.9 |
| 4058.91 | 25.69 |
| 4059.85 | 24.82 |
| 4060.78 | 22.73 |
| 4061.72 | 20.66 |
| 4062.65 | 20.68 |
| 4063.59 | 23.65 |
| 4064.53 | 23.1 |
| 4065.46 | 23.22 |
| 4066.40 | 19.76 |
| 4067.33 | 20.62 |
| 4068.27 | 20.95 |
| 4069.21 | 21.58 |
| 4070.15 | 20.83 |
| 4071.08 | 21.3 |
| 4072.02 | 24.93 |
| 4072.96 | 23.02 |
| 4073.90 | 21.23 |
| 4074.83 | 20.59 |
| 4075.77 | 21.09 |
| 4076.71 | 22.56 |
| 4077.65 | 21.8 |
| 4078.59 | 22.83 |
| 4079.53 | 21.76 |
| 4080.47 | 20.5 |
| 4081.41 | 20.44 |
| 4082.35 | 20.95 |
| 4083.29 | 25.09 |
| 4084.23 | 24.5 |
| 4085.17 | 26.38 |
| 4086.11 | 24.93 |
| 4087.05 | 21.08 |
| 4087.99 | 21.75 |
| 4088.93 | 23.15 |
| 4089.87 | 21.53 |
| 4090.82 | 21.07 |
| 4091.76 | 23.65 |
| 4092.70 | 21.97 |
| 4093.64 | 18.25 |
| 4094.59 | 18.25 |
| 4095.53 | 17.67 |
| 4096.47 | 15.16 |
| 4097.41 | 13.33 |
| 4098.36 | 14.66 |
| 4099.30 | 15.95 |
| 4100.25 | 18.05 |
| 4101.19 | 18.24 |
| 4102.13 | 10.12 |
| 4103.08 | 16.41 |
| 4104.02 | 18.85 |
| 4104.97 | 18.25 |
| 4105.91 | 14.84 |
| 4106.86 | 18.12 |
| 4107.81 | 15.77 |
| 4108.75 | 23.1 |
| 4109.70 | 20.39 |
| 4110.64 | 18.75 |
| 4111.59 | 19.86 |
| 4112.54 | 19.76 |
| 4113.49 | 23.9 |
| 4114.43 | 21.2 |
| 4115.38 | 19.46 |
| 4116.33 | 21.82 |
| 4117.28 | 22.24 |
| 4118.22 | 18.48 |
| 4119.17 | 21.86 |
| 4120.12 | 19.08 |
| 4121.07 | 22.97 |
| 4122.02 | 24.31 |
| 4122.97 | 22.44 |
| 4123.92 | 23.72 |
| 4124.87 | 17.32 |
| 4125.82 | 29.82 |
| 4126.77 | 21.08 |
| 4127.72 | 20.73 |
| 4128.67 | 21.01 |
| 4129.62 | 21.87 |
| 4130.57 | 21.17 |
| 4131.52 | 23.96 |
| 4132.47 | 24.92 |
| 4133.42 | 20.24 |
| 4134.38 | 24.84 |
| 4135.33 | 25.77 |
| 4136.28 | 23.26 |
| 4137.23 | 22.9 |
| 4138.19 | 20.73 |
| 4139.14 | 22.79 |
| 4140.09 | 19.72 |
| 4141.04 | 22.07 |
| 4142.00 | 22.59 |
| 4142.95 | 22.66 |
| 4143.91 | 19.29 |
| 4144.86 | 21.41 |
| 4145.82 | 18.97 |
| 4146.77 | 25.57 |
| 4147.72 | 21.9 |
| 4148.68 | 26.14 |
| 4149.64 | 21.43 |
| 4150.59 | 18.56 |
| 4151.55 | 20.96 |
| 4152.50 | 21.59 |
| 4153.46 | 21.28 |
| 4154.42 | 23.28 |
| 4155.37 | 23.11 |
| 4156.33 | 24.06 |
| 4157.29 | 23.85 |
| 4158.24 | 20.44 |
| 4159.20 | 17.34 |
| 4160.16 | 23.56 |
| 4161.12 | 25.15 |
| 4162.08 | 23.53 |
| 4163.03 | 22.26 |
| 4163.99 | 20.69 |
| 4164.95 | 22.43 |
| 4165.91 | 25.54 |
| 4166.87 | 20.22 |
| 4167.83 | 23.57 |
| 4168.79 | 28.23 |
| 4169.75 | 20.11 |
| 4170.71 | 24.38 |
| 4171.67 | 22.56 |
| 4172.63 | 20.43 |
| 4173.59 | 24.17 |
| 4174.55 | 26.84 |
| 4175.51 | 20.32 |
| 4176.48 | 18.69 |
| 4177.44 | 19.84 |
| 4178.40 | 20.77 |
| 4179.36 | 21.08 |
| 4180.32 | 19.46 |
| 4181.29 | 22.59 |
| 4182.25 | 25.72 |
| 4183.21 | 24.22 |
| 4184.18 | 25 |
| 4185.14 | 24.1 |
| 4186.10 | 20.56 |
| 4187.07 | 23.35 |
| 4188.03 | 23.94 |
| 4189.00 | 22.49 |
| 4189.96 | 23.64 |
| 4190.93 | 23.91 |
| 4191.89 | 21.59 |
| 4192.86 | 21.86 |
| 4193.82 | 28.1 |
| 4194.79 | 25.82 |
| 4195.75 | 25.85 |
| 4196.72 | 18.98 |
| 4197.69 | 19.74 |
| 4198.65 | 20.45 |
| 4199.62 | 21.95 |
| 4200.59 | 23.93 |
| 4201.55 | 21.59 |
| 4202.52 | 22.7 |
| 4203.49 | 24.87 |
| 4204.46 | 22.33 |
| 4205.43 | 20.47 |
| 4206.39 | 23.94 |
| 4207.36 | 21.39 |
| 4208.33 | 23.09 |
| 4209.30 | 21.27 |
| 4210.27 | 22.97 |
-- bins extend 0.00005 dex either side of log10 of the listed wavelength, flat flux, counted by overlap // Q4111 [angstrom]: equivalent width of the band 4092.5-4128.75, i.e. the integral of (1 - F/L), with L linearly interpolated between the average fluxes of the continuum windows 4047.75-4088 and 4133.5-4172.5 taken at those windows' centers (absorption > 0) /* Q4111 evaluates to 5.0 angstrom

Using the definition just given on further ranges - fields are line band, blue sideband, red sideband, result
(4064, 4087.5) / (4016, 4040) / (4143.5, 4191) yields 1.0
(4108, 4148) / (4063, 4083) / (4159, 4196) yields 0.9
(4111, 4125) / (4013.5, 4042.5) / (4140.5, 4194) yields 1.0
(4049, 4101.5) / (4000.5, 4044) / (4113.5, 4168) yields 3.4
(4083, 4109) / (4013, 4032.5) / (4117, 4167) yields 3.9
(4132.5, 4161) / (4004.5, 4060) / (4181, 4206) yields 1.3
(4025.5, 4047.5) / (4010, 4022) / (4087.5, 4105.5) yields 0.1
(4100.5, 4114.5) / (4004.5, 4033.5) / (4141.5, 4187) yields 2.7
